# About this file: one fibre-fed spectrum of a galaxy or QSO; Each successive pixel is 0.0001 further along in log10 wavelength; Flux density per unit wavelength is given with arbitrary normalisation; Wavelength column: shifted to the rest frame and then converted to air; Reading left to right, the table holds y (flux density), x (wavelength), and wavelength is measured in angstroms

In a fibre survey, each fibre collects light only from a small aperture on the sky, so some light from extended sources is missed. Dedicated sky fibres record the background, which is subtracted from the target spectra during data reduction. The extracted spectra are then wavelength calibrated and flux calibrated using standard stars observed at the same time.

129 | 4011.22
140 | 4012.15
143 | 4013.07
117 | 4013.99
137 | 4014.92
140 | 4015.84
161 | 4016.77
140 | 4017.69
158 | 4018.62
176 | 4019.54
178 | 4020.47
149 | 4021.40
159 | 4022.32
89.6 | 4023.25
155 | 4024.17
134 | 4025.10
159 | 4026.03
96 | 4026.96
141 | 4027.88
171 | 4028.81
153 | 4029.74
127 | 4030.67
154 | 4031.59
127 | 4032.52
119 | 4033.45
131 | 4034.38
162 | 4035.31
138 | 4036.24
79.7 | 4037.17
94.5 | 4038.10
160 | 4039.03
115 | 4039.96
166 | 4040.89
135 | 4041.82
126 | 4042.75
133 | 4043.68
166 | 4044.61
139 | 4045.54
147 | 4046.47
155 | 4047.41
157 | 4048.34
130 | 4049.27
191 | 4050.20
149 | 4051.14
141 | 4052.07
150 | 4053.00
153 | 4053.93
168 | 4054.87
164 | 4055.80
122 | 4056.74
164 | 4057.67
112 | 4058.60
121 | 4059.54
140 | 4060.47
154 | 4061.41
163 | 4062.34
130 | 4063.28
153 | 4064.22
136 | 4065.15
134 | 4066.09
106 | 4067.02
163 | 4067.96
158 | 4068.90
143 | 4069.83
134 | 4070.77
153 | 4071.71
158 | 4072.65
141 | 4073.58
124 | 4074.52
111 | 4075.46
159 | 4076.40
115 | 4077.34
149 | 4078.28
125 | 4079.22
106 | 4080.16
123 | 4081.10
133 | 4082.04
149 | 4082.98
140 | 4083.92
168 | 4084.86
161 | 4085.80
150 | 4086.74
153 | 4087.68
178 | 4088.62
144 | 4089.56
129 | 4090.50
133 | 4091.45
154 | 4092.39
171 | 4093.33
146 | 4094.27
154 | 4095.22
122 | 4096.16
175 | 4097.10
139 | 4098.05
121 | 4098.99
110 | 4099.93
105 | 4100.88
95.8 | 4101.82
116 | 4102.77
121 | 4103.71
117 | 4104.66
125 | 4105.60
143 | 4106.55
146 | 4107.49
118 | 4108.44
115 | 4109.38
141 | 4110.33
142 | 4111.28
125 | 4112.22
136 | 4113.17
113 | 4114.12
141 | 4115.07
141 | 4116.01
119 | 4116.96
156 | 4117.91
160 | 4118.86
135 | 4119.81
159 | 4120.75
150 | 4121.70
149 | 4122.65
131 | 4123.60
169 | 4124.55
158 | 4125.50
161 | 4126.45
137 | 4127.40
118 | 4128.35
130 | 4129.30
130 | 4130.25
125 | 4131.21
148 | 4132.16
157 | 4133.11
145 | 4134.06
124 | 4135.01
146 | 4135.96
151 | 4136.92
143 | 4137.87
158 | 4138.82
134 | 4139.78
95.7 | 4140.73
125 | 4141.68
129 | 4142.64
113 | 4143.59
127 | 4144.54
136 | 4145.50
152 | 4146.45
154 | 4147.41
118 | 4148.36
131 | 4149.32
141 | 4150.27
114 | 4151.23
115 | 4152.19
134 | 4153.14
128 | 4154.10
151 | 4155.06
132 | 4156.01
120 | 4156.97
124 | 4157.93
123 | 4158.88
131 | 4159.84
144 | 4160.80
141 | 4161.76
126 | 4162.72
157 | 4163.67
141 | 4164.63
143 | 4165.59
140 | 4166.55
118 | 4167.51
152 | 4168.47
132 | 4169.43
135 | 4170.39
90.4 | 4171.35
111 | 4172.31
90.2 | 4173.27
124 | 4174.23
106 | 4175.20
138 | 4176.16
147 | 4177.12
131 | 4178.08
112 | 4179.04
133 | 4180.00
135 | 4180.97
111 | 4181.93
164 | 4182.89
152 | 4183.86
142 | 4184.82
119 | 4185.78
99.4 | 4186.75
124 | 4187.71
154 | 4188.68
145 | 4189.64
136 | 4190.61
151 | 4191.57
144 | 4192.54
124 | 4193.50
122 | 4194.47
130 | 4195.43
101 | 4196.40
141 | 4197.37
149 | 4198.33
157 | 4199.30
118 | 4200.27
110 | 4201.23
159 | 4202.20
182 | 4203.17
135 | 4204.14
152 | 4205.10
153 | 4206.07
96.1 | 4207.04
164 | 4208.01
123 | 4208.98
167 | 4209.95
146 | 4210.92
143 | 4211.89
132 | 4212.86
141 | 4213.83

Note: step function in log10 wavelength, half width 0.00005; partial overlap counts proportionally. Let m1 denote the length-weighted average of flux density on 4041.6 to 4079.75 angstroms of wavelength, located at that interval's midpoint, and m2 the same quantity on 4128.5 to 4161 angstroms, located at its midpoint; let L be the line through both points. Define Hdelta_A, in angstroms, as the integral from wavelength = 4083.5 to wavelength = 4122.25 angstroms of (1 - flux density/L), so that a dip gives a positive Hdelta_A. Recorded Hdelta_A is 0.0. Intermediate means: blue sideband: 143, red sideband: 133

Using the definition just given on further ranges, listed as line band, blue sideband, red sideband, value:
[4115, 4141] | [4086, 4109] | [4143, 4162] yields -1.7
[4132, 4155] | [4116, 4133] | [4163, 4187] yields 0.6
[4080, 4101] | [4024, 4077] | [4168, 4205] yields -0.7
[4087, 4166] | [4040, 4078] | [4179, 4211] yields 2.3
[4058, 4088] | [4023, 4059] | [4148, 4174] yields -0.4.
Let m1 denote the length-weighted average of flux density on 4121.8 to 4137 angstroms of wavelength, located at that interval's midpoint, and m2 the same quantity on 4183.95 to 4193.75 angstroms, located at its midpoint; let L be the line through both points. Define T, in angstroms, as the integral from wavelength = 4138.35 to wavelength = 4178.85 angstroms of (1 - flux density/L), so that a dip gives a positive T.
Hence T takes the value 2.6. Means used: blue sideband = 142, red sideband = 135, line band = 130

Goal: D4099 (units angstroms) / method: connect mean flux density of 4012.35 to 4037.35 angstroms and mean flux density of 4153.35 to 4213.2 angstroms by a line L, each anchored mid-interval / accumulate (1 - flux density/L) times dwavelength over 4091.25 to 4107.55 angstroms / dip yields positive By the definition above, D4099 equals 0.6 angstroms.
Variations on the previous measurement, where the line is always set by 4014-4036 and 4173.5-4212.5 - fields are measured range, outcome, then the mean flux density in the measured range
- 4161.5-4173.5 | 0.6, 130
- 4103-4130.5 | 0.4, 137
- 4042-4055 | -0.7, 150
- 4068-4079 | 0.0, 141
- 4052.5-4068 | -0.1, 143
